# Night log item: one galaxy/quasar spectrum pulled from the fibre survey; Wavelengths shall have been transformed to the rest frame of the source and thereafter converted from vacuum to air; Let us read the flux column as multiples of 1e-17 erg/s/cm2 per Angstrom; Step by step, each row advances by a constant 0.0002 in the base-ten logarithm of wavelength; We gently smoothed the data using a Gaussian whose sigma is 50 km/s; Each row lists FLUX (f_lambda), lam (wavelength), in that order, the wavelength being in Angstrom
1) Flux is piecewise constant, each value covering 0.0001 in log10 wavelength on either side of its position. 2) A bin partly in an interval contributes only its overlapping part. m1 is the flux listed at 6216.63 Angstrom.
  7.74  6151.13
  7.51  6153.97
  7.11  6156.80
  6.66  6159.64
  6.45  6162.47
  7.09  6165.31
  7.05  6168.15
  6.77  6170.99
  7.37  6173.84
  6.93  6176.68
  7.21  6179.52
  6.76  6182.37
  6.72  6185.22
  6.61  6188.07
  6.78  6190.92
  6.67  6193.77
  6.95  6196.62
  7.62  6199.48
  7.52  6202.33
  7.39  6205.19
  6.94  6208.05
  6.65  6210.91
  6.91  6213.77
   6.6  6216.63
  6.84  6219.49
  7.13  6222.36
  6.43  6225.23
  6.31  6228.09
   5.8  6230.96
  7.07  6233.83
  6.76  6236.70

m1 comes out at 6.6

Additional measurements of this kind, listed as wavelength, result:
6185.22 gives 6.72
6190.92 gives 6.78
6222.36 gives 7.13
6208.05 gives 6.94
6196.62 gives 6.95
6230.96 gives 5.8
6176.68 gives 6.93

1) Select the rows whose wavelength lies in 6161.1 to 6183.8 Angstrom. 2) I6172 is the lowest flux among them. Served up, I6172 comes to 6.45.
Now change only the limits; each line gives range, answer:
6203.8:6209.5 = 6.94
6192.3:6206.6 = 6.67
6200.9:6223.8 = 6.6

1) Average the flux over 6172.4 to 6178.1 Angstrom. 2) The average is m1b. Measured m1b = 7.15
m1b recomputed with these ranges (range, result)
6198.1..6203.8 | 7.57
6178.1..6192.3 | 6.81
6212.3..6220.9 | 6.79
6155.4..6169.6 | 6.87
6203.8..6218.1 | 6.9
